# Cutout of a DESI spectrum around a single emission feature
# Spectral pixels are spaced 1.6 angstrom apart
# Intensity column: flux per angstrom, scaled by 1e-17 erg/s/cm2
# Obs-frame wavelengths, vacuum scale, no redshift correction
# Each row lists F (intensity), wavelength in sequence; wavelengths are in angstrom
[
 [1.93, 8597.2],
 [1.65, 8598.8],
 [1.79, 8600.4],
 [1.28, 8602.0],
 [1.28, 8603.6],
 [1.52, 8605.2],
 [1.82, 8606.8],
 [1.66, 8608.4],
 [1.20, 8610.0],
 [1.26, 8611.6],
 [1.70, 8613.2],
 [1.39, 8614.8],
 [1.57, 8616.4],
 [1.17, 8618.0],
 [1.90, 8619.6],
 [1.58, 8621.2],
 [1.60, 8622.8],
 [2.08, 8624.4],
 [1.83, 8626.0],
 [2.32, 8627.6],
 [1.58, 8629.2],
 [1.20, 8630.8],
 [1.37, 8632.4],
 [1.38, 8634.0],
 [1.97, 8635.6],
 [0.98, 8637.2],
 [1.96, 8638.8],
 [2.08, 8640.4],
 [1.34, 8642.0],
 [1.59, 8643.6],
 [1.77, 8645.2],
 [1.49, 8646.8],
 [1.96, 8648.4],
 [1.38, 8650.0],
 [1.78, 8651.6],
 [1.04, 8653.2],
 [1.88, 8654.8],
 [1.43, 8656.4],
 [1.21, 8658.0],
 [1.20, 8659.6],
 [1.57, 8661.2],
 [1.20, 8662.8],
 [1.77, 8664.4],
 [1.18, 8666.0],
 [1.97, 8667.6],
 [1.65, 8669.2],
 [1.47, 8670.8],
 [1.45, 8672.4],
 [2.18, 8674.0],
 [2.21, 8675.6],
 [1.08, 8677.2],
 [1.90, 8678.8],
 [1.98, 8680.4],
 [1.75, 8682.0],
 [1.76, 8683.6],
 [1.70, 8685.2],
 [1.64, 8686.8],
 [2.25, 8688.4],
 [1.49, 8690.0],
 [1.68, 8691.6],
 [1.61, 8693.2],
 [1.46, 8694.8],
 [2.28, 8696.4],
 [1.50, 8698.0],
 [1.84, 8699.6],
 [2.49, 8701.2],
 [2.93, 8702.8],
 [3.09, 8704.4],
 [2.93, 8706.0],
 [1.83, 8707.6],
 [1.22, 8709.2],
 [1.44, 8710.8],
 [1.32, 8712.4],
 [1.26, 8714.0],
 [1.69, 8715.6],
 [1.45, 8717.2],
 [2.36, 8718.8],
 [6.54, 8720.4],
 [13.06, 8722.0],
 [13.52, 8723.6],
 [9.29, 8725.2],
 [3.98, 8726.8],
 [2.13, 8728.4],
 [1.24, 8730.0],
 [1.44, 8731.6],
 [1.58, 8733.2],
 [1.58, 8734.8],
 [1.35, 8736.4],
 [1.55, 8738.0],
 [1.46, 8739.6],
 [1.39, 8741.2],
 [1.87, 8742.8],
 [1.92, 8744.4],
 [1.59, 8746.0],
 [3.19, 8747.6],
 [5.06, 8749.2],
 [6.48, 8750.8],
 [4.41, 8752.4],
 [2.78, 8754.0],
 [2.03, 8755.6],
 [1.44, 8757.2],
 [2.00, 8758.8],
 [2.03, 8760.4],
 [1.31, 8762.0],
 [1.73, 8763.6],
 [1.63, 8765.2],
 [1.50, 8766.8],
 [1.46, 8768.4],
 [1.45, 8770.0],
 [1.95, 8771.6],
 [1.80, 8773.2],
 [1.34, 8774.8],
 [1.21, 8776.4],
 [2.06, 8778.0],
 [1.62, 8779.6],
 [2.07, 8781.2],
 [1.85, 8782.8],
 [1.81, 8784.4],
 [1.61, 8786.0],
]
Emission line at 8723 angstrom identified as H-alpha 6563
